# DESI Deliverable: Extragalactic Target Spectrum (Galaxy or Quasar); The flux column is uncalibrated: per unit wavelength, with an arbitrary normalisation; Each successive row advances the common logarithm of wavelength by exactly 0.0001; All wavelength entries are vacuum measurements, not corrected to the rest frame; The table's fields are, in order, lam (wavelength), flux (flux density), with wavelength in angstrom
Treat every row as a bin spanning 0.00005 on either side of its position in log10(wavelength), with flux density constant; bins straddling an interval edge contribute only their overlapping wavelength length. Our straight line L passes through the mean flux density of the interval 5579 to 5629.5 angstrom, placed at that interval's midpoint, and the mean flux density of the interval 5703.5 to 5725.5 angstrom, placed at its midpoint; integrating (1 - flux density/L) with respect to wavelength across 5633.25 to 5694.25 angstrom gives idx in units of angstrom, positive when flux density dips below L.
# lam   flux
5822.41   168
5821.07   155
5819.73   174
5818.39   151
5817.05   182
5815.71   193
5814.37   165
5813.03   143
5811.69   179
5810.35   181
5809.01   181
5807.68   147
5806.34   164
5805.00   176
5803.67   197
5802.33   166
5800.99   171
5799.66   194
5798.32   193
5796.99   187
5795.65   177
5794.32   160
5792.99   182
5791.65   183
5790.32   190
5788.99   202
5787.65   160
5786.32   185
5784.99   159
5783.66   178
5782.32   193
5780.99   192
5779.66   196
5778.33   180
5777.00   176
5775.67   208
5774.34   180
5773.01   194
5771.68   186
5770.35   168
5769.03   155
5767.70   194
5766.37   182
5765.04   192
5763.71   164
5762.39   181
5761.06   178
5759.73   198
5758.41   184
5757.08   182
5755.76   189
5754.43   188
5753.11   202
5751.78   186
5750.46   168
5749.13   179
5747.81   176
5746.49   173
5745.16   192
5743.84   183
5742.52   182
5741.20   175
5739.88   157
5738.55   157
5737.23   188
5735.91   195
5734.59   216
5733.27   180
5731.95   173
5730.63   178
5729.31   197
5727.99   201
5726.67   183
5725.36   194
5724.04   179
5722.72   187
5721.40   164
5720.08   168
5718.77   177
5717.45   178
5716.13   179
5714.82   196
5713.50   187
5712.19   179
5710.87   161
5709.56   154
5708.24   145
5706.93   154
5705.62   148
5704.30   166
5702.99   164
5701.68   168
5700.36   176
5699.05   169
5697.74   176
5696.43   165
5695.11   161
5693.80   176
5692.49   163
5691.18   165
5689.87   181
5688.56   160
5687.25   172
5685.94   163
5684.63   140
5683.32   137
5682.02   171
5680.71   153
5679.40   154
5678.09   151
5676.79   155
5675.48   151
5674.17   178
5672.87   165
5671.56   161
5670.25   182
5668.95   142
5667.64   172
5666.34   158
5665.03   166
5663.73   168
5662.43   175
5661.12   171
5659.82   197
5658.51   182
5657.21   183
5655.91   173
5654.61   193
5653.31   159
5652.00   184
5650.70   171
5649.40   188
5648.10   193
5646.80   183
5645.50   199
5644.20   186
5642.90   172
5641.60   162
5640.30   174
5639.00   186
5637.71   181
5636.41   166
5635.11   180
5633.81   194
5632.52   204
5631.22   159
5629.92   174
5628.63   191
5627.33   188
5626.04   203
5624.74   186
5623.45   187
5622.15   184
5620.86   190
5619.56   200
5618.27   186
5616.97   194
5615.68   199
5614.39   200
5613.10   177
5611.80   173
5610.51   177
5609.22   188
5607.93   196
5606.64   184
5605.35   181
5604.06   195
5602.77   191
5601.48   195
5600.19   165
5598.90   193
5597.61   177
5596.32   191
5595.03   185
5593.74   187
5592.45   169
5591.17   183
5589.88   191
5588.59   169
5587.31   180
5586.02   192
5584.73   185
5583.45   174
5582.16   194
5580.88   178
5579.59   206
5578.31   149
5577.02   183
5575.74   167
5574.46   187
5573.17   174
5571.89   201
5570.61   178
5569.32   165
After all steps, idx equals 2.5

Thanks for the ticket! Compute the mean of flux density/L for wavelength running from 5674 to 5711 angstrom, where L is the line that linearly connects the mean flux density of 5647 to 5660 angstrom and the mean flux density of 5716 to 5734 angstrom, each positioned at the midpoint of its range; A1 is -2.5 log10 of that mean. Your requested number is 0.13 mag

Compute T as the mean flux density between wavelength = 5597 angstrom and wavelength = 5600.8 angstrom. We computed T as 178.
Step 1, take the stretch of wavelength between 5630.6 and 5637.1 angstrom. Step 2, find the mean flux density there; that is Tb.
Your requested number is 181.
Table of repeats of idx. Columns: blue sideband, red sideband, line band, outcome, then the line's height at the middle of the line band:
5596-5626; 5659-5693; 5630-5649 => -0.5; 177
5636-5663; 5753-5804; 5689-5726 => 2.2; 181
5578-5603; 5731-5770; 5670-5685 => 2.0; 182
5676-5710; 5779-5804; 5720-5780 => -3.4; 173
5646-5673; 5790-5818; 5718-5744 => -0.9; 176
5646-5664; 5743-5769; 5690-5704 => 1.0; 181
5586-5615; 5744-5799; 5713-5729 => 0.0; 183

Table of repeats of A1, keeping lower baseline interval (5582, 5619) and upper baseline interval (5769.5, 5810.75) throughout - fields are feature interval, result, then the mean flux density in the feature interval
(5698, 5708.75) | 0.130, 162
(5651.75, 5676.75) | 0.078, 171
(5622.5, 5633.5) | -0.013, 187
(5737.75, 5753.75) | 0.026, 178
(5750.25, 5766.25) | -0.019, 185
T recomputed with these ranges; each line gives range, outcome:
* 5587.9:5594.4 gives 180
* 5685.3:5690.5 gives 169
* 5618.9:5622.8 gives 191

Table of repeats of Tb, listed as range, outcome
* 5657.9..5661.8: 183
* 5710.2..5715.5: 181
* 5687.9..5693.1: 167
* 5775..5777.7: 192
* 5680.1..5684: 154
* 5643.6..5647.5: 189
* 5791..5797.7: 178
